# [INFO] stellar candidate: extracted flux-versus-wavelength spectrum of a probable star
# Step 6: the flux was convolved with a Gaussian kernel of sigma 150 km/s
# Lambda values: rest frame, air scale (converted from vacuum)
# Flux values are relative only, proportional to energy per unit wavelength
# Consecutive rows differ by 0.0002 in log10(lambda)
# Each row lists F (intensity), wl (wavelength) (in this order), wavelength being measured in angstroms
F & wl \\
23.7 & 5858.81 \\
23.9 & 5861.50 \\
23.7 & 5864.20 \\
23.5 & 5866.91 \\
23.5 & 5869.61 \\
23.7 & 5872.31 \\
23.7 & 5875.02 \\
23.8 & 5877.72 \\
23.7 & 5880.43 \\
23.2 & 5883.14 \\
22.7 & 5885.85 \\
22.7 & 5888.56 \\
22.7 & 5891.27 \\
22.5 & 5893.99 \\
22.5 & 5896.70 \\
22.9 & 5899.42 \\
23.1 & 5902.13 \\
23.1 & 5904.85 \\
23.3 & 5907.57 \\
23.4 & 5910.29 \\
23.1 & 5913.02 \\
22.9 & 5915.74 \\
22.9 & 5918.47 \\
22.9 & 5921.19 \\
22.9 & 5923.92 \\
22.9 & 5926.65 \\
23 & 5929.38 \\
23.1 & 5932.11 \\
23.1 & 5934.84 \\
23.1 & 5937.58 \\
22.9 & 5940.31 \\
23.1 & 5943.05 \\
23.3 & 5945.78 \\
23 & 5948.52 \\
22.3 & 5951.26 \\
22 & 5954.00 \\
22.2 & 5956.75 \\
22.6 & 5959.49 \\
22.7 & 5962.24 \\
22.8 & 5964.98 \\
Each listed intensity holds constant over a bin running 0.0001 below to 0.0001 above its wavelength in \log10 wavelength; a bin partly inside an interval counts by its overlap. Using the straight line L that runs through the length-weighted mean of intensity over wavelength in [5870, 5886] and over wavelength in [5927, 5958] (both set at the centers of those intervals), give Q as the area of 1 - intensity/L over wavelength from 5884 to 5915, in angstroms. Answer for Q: 0.5 angstroms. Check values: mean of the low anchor 23.5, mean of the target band 22.9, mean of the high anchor 22.8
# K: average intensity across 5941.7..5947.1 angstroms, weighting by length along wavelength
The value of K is 23.2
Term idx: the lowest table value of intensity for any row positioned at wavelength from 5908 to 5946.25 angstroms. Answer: 22.9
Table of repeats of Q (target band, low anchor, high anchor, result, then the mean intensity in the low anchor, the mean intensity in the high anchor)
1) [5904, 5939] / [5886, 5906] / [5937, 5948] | -0.1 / 22.8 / 23.1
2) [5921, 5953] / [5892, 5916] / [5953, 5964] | -0.5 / 23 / 22.4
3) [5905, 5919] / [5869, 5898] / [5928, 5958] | -0.1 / 23.1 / 22.8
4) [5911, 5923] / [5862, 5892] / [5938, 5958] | 0.0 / 23.4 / 22.7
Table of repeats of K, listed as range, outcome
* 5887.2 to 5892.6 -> 22.7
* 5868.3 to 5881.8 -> 23.7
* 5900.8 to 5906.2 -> 23.1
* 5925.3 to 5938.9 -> 23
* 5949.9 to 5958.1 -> 22.1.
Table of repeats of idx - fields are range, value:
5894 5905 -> 22.5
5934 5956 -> 22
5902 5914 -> 23.1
